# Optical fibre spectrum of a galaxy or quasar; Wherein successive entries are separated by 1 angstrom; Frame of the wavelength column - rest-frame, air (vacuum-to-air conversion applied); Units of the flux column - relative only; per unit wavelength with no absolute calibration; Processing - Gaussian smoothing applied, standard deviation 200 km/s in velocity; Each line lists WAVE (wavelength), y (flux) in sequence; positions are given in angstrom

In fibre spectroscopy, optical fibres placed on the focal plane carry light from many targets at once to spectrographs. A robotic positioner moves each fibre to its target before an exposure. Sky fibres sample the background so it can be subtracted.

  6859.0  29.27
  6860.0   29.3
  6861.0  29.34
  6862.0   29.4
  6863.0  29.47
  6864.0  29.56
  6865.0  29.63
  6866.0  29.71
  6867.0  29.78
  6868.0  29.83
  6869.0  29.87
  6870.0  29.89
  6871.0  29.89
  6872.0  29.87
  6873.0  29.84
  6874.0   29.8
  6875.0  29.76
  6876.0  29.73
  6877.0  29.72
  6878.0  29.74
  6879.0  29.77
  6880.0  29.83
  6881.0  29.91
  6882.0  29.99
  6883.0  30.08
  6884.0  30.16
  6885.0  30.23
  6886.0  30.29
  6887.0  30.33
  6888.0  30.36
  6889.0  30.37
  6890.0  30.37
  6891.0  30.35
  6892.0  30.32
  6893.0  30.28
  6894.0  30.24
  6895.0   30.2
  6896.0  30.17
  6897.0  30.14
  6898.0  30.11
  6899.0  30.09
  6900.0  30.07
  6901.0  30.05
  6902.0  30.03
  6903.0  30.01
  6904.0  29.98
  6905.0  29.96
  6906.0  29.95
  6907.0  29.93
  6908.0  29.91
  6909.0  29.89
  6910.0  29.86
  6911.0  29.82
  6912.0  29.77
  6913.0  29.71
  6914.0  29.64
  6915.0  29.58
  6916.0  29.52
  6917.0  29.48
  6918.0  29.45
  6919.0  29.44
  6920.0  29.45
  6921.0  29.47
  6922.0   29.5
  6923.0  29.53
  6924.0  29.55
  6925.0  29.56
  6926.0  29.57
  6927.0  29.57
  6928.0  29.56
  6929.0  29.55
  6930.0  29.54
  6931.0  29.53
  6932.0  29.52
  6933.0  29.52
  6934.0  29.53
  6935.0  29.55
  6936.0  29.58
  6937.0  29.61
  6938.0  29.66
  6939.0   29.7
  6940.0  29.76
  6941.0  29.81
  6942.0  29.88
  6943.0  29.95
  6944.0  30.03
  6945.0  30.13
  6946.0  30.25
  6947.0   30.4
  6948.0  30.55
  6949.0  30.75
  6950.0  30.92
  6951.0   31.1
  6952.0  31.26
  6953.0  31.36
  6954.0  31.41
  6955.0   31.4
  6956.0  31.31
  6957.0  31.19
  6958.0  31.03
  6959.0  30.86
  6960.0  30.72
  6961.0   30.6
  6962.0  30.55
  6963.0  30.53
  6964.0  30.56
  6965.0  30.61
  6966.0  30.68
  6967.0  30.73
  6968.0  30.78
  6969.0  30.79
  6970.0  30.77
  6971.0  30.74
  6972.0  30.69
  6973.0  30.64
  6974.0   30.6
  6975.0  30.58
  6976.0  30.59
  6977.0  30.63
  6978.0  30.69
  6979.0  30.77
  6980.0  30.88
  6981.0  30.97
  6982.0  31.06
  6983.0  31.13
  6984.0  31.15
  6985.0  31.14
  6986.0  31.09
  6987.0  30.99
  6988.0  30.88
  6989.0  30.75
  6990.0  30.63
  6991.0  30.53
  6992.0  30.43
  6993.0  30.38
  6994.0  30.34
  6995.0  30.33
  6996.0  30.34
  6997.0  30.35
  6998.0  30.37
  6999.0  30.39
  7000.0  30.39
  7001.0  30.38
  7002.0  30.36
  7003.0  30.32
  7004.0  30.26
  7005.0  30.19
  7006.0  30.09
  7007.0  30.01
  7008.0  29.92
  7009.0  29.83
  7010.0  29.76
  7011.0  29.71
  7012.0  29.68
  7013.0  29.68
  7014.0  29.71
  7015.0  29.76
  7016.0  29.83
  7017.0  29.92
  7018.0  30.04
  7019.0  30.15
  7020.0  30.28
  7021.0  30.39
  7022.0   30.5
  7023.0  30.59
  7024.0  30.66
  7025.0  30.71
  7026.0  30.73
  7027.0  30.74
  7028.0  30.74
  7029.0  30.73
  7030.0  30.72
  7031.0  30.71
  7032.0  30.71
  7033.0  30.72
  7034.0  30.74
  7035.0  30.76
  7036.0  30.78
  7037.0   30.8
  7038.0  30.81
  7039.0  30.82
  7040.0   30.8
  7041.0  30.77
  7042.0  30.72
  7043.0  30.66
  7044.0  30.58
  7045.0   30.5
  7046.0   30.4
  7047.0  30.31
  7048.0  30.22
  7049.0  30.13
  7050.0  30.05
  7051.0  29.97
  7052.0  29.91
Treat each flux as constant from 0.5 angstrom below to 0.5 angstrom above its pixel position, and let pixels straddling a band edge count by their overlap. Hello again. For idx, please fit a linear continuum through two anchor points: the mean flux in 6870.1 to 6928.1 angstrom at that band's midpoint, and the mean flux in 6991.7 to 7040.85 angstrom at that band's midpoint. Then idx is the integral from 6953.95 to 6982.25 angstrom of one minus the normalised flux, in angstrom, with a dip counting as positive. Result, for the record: -0.6 angstrom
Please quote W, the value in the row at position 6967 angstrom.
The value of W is 30.73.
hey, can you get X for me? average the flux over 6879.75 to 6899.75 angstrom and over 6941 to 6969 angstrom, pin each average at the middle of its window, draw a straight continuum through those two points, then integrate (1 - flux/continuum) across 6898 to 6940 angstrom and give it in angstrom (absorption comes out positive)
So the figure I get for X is 1.0 angstrom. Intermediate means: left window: 30.2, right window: 30.7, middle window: 29.7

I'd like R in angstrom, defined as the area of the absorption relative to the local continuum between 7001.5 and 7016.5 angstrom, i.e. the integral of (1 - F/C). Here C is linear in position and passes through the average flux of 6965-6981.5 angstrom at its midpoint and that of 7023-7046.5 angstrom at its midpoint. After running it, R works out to 0.38 angstrom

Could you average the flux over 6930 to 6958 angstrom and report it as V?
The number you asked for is 30.3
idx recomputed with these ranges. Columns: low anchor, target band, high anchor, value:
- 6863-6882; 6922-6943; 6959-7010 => 0.42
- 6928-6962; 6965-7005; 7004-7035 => -0.48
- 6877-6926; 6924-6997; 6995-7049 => -0.75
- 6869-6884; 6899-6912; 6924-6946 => -0.08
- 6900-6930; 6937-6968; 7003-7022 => -0.80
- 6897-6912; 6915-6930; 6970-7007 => 0.30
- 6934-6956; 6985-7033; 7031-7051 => 0.23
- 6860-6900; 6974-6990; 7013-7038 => -0.29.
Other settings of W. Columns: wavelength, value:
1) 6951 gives 31.1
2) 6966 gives 30.68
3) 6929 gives 29.55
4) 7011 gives 29.71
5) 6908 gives 29.91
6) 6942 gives 29.88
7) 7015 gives 29.76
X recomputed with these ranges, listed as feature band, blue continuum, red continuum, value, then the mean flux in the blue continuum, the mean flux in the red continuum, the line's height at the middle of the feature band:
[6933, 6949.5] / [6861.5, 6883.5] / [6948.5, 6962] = 0.5 angstrom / 29.8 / 31.1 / 30.8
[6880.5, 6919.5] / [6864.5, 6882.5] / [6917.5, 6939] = -0.4 angstrom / 29.8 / 29.5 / 29.7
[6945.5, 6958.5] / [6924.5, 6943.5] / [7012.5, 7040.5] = -0.5 angstrom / 29.6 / 30.5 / 29.8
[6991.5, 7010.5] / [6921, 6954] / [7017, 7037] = 0.1 angstrom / 30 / 30.6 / 30.4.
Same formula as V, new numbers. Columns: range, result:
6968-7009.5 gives 30.6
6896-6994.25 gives 30.3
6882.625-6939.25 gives 29.8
